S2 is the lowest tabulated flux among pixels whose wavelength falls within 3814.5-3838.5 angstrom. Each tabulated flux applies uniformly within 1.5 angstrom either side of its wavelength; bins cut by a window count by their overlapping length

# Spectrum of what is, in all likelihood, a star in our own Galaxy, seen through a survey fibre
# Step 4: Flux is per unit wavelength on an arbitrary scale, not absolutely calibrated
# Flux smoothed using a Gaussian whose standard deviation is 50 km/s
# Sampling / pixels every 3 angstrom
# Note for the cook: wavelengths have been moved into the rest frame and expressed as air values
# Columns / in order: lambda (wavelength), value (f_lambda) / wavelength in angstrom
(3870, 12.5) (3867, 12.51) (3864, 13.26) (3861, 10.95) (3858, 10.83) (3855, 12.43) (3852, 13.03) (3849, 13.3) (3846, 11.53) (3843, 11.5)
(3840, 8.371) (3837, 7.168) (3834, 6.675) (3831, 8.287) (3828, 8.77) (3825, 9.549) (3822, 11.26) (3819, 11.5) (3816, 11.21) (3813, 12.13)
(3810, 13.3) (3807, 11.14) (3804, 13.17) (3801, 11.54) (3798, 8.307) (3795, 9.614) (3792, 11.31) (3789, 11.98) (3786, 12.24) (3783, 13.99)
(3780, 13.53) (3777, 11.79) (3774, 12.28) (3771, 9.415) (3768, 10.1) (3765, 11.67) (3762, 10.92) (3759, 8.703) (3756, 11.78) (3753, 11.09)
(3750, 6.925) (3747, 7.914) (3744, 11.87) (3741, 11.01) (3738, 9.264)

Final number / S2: 6.675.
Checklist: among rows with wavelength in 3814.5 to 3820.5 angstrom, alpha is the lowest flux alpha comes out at 11.21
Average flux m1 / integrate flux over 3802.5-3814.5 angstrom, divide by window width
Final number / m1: 12.4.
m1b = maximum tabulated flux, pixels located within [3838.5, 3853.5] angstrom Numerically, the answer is 13.3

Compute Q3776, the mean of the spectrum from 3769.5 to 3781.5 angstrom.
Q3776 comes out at 11.8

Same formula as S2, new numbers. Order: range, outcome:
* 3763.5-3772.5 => 9.415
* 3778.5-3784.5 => 13.53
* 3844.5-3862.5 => 10.83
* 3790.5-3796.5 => 9.614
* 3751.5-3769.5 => 8.703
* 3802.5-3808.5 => 11.14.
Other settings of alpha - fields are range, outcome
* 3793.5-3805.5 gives 8.307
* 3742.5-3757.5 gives 6.925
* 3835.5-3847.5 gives 7.168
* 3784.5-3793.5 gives 11.31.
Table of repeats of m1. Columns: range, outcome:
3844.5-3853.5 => 12.6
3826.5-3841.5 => 7.85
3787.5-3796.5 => 11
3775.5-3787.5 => 12.9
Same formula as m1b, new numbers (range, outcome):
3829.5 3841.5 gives 8.371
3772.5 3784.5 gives 13.99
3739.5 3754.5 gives 11.87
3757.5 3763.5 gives 10.92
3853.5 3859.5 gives 12.43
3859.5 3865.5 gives 13.26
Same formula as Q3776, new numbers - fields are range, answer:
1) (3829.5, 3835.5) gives 7.48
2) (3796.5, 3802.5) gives 9.92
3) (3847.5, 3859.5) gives 12.4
